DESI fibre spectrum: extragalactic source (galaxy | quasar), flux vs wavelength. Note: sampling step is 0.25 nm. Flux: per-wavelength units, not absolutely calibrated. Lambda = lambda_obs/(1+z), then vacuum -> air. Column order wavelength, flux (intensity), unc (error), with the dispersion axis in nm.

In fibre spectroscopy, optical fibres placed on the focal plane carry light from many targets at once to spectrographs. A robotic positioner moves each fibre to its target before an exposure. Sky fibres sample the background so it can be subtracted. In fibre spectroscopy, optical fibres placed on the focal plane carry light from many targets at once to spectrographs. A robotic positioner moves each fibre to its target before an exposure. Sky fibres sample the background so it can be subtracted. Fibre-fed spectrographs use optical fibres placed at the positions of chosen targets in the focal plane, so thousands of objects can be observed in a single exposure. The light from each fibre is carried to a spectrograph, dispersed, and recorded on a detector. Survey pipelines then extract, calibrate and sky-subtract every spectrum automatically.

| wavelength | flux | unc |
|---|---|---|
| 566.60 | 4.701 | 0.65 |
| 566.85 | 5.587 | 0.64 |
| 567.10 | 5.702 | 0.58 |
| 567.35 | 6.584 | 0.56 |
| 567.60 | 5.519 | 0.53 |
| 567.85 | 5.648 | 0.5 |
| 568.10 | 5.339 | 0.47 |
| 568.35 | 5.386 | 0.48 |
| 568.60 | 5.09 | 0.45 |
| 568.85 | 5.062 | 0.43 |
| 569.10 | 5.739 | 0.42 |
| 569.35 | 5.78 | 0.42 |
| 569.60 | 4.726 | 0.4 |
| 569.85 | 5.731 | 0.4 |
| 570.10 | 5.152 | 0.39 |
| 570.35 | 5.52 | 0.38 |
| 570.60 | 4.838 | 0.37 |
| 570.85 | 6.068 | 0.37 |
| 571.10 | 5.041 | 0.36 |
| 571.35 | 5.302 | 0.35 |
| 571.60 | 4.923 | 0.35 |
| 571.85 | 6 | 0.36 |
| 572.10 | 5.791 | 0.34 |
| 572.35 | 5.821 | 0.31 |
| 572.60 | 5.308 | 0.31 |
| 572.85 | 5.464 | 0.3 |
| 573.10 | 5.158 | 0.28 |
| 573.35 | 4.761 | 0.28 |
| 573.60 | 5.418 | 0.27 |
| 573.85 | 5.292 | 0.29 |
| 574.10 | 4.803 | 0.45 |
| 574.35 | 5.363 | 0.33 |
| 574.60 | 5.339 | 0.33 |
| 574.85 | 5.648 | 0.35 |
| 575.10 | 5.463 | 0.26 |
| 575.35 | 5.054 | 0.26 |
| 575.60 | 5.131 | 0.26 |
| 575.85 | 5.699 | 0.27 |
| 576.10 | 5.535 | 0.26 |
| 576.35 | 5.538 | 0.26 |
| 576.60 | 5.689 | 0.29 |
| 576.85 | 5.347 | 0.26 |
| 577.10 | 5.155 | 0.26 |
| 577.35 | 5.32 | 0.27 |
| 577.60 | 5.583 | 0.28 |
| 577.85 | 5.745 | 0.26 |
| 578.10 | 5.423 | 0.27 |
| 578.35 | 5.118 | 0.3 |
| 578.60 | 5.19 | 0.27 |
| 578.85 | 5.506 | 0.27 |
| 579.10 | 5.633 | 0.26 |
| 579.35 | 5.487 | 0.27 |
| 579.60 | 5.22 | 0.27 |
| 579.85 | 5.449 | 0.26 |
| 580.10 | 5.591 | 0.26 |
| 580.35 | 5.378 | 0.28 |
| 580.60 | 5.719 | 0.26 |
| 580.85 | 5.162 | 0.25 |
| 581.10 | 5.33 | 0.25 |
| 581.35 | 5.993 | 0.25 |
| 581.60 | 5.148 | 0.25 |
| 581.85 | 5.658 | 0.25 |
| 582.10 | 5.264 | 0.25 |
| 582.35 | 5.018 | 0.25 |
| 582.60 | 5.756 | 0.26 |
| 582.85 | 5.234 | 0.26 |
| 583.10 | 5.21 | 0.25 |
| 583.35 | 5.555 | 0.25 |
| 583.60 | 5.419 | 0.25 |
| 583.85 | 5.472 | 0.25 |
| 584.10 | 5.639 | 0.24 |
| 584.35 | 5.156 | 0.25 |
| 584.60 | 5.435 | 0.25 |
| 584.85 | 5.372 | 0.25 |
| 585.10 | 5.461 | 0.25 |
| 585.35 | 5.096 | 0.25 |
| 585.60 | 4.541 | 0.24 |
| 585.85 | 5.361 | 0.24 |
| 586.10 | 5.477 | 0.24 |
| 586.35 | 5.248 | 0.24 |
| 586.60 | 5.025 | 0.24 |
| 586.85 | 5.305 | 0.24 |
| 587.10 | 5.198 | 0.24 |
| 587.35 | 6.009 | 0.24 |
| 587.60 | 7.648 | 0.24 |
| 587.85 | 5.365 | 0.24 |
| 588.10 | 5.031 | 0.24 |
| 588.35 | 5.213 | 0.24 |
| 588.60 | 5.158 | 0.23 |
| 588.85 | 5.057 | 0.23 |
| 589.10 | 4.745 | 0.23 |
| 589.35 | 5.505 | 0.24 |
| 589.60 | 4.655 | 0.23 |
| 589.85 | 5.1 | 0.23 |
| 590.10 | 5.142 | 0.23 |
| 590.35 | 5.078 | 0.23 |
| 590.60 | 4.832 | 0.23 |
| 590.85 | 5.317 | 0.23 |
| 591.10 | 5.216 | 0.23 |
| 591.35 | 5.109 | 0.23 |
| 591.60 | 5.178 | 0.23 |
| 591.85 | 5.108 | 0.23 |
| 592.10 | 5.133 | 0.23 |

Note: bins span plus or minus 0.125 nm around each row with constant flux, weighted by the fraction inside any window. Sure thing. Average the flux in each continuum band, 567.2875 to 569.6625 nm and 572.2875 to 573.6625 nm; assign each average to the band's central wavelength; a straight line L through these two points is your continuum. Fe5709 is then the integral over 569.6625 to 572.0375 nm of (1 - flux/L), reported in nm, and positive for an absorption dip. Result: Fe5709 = 0.00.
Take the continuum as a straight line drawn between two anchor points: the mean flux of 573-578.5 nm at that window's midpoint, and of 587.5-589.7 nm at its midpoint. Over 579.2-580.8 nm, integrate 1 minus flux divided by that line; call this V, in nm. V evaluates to -0.03 nm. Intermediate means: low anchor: 5.34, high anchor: 5.36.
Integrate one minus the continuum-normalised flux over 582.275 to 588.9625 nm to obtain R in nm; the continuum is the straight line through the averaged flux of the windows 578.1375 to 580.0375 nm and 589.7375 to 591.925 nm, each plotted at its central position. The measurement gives -0.20 nm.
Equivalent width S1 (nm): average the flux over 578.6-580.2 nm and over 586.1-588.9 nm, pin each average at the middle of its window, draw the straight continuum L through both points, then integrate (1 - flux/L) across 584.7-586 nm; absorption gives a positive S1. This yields 0.07 nm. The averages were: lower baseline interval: 5.46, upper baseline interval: 5.49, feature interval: 5.18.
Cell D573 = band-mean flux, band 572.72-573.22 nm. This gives 5.31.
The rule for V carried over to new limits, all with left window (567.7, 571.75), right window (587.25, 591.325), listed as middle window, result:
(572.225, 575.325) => 0.01 nm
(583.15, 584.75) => -0.04 nm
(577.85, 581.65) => -0.08 nm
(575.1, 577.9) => -0.05 nm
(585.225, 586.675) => 0.05 nm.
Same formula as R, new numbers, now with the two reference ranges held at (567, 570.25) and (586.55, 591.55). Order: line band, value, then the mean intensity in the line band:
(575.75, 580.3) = -0.05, 5.45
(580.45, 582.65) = -0.03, 5.44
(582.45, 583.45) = -0.01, 5.43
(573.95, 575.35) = 0.03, 5.3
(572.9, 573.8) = 0.05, 5.16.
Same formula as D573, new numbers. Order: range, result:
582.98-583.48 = 5.38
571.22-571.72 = 5.11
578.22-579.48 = 5.39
